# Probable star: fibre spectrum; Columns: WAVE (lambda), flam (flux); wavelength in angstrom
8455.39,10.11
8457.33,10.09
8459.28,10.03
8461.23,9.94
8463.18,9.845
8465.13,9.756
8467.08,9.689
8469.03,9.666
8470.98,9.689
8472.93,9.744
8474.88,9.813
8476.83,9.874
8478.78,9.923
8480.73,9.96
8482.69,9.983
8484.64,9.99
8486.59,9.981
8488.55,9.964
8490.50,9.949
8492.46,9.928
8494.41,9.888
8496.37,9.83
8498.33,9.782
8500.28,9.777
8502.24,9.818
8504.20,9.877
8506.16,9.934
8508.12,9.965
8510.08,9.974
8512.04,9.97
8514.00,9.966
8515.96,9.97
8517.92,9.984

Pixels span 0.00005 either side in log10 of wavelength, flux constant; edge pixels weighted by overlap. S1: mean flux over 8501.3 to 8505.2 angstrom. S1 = 9.84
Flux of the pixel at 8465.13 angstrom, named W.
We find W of 9.756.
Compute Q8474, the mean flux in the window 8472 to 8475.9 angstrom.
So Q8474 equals 9.79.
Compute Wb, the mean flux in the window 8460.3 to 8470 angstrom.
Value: 9.78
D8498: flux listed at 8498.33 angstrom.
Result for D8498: 9.782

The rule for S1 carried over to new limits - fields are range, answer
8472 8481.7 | 9.87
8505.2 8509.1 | 9.95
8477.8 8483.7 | 9.96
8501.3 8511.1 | 9.91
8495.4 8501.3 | 9.8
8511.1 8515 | 9.97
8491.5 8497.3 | 9.89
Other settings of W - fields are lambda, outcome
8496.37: 9.83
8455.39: 10.11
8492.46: 9.928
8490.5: 9.949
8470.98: 9.689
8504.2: 9.877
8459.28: 10.03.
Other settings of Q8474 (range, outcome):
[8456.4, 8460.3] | 10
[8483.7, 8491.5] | 9.97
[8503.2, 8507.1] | 9.9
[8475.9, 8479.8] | 9.91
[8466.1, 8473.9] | 9.7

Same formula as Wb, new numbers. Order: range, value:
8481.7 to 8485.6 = 9.98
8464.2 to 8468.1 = 9.72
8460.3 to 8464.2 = 9.88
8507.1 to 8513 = 9.97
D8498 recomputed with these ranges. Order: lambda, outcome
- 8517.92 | 9.984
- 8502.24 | 9.818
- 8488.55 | 9.964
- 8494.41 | 9.888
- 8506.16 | 9.934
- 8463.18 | 9.845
